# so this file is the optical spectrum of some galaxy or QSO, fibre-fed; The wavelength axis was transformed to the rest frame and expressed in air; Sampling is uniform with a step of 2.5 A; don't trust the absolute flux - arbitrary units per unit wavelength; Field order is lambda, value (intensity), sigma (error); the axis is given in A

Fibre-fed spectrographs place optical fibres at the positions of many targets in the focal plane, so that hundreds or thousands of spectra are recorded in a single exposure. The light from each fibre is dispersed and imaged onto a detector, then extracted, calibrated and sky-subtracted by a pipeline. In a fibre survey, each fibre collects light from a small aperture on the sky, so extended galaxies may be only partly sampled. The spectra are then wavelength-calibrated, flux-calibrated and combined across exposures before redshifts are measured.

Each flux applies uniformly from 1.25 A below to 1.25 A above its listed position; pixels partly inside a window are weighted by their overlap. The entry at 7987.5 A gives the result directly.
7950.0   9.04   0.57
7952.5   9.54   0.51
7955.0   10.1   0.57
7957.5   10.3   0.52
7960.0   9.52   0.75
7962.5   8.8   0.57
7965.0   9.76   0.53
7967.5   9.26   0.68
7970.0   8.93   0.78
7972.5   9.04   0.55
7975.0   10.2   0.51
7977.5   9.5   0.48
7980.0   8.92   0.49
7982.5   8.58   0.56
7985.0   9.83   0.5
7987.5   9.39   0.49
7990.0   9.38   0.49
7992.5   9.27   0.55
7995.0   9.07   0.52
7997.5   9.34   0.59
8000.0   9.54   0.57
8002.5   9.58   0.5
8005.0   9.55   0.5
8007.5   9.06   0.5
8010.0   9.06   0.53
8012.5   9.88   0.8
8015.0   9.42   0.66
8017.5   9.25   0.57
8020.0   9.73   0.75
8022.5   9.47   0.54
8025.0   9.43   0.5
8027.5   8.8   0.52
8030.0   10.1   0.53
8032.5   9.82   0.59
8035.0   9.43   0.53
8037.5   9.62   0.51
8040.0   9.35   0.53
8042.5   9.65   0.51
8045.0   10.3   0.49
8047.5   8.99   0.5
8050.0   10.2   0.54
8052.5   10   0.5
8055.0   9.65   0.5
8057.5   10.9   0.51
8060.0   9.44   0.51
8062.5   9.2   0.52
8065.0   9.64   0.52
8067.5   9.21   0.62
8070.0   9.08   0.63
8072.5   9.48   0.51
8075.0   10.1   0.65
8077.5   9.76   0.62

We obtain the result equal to 9.39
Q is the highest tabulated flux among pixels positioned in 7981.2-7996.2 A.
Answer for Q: 9.83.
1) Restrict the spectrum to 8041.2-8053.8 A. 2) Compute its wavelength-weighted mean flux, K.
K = 9.83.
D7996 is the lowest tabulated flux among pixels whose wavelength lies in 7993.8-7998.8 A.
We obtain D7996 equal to 9.07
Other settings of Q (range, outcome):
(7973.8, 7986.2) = 10.2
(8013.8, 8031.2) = 10.1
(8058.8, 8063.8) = 9.44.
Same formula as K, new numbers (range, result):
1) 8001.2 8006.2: 9.56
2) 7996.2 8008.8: 9.41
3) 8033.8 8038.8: 9.52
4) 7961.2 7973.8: 9.16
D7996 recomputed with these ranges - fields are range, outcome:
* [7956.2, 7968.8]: 8.8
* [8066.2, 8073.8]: 9.08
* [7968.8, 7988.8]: 8.58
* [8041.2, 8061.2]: 8.99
